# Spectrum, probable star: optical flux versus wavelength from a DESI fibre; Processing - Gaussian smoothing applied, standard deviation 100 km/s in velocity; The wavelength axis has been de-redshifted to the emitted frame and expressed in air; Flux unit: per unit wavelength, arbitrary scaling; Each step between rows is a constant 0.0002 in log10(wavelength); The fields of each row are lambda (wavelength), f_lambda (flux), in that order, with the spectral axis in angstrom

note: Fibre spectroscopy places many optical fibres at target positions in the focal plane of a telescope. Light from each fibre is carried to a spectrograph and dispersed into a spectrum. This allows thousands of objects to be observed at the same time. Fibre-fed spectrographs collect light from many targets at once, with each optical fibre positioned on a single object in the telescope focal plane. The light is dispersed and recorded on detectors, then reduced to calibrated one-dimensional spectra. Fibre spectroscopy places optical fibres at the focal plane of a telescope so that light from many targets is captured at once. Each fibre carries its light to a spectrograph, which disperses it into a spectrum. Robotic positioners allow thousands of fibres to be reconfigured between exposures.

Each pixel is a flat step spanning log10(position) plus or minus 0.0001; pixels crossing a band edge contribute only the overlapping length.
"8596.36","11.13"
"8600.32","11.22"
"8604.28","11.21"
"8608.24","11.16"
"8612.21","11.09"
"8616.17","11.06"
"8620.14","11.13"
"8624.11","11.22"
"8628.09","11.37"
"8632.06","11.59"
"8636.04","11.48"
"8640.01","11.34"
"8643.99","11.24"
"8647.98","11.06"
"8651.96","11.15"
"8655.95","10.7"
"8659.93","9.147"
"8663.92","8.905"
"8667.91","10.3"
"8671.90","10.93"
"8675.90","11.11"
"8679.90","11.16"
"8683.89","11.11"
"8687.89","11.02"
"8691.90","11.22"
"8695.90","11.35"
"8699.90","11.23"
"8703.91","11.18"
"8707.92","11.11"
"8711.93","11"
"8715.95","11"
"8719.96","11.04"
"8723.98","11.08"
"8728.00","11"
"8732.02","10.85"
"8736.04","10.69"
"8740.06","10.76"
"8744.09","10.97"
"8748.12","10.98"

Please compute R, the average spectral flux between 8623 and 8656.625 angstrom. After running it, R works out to 11.3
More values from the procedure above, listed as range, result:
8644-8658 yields 11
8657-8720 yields 10.8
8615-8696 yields 10.9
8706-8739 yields 11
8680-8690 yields 11.1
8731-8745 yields 10.8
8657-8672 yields 9.74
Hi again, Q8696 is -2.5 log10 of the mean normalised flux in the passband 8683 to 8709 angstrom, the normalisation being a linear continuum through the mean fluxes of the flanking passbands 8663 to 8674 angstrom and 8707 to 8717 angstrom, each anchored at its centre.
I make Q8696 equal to -0.05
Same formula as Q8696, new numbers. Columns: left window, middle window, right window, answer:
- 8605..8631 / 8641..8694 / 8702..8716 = 0.04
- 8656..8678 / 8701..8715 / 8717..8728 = -0.03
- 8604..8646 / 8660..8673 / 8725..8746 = 0.13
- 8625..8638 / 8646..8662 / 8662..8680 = 0.04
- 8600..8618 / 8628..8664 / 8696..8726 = 0.03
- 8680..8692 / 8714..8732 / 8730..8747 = -0.01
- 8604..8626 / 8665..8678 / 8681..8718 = 0.05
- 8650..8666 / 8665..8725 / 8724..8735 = -0.06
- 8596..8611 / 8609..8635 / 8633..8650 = 0.00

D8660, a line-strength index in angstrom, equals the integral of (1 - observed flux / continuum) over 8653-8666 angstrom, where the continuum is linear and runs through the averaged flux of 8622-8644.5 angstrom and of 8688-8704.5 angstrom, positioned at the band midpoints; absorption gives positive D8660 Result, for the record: 1.9 angstrom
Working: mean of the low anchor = 11.4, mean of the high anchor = 11.2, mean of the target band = 9.7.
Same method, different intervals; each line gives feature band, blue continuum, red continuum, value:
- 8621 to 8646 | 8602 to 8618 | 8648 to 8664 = -1.60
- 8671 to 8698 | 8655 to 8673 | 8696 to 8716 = -1.62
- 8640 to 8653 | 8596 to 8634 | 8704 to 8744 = -0.04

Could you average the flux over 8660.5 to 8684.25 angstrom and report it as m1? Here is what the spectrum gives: 10.5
